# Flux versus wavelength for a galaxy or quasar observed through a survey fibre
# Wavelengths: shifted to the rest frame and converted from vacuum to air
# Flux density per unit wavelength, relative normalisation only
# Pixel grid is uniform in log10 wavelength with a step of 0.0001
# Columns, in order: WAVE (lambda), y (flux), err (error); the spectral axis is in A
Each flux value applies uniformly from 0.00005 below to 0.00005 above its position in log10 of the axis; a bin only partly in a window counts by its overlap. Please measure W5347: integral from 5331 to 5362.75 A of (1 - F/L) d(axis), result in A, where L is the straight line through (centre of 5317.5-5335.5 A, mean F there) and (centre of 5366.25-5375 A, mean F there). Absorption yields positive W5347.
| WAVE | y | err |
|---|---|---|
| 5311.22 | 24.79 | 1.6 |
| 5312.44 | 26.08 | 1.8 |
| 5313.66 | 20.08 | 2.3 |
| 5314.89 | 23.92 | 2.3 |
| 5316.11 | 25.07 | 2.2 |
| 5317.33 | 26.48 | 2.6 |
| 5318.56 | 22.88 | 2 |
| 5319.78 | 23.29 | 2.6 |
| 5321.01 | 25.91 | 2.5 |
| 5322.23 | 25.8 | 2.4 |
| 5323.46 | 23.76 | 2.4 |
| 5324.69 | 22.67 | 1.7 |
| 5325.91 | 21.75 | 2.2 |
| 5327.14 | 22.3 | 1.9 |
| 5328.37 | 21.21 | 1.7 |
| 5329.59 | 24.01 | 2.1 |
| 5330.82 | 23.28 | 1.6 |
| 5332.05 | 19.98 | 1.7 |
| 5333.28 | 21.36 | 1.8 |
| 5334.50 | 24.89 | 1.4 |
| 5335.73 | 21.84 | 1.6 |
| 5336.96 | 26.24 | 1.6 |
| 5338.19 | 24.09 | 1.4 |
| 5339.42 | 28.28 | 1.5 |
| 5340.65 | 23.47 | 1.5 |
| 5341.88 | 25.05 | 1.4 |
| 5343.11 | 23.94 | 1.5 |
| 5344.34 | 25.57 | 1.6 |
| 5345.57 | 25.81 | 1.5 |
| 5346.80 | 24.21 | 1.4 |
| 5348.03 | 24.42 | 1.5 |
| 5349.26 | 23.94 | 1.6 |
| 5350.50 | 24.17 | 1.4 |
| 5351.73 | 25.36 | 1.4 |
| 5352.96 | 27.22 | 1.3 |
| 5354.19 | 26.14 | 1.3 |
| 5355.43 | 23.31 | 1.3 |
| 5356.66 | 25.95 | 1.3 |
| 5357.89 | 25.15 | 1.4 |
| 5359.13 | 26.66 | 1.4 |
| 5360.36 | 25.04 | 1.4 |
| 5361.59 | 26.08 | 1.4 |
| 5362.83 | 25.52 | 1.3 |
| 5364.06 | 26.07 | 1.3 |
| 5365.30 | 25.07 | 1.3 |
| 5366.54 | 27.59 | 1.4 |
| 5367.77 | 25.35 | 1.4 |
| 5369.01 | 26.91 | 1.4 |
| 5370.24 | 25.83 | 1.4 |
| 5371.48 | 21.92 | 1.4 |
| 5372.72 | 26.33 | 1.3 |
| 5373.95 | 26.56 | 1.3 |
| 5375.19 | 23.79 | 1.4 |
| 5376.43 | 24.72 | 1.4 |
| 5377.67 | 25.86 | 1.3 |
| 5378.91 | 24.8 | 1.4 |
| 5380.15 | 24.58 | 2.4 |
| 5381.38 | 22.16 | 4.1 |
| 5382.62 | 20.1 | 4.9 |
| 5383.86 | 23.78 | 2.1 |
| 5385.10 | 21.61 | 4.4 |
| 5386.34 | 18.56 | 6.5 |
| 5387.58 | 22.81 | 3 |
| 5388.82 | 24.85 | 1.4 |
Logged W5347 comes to -0.6 A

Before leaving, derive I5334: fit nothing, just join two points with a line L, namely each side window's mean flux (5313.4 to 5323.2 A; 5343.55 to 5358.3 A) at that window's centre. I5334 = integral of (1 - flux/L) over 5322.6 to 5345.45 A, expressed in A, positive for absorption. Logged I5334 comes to 1.0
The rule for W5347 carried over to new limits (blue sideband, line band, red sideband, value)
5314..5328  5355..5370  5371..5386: -1.2 A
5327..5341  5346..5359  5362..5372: -0.2 A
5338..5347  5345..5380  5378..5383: -1.8 A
